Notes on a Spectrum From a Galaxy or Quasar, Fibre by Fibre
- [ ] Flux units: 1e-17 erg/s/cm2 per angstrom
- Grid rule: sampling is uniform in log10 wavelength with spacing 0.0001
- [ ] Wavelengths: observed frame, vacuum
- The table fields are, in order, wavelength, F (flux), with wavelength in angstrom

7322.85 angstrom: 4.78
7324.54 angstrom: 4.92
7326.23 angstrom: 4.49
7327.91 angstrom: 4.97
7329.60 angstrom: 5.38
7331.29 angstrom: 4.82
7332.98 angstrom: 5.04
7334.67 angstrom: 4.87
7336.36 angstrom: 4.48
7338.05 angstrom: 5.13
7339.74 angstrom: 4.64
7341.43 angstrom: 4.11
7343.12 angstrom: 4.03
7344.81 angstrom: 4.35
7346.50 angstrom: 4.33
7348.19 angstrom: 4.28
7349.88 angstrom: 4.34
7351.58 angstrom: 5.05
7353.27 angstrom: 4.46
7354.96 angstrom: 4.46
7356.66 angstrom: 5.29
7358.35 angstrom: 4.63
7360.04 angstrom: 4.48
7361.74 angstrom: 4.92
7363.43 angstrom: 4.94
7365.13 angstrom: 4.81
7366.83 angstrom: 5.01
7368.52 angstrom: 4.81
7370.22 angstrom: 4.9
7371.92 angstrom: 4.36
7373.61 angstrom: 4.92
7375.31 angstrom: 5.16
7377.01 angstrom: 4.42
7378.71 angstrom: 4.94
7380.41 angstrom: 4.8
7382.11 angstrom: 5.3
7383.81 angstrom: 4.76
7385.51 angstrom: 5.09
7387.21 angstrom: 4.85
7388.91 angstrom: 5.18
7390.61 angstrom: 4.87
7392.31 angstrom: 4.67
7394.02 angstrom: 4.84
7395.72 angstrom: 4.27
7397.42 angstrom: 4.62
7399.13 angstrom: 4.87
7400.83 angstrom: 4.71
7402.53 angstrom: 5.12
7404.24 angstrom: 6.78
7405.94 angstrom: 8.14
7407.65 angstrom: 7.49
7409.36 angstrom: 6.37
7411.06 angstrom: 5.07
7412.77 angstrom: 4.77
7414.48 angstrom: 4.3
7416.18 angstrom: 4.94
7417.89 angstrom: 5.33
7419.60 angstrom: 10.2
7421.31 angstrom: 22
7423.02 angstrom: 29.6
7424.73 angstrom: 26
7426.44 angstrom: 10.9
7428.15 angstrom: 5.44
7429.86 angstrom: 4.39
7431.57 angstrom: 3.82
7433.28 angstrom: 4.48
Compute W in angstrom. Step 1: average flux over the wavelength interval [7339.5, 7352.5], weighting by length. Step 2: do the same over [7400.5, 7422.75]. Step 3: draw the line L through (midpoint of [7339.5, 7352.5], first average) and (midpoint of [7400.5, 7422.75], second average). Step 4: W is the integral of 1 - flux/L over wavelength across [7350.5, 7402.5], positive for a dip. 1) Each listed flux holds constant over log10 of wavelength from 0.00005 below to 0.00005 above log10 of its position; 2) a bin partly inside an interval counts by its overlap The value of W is 9.84 angstrom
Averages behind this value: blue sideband 4.38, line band 4.82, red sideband 7.97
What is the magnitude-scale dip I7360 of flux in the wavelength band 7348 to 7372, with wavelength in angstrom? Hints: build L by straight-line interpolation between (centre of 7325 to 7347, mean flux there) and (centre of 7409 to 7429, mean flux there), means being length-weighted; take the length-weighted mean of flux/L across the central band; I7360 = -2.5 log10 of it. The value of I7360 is 0.36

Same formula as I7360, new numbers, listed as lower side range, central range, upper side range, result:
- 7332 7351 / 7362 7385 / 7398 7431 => 0.32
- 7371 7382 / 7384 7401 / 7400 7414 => 0.13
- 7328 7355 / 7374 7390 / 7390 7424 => 0.31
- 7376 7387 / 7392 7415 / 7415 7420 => 0.06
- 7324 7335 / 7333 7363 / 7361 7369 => 0.07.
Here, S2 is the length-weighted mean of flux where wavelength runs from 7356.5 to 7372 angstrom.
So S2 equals 4.82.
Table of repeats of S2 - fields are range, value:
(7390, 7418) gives 5.37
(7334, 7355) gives 4.5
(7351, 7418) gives 5.07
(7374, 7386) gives 4.92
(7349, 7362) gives 4.69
